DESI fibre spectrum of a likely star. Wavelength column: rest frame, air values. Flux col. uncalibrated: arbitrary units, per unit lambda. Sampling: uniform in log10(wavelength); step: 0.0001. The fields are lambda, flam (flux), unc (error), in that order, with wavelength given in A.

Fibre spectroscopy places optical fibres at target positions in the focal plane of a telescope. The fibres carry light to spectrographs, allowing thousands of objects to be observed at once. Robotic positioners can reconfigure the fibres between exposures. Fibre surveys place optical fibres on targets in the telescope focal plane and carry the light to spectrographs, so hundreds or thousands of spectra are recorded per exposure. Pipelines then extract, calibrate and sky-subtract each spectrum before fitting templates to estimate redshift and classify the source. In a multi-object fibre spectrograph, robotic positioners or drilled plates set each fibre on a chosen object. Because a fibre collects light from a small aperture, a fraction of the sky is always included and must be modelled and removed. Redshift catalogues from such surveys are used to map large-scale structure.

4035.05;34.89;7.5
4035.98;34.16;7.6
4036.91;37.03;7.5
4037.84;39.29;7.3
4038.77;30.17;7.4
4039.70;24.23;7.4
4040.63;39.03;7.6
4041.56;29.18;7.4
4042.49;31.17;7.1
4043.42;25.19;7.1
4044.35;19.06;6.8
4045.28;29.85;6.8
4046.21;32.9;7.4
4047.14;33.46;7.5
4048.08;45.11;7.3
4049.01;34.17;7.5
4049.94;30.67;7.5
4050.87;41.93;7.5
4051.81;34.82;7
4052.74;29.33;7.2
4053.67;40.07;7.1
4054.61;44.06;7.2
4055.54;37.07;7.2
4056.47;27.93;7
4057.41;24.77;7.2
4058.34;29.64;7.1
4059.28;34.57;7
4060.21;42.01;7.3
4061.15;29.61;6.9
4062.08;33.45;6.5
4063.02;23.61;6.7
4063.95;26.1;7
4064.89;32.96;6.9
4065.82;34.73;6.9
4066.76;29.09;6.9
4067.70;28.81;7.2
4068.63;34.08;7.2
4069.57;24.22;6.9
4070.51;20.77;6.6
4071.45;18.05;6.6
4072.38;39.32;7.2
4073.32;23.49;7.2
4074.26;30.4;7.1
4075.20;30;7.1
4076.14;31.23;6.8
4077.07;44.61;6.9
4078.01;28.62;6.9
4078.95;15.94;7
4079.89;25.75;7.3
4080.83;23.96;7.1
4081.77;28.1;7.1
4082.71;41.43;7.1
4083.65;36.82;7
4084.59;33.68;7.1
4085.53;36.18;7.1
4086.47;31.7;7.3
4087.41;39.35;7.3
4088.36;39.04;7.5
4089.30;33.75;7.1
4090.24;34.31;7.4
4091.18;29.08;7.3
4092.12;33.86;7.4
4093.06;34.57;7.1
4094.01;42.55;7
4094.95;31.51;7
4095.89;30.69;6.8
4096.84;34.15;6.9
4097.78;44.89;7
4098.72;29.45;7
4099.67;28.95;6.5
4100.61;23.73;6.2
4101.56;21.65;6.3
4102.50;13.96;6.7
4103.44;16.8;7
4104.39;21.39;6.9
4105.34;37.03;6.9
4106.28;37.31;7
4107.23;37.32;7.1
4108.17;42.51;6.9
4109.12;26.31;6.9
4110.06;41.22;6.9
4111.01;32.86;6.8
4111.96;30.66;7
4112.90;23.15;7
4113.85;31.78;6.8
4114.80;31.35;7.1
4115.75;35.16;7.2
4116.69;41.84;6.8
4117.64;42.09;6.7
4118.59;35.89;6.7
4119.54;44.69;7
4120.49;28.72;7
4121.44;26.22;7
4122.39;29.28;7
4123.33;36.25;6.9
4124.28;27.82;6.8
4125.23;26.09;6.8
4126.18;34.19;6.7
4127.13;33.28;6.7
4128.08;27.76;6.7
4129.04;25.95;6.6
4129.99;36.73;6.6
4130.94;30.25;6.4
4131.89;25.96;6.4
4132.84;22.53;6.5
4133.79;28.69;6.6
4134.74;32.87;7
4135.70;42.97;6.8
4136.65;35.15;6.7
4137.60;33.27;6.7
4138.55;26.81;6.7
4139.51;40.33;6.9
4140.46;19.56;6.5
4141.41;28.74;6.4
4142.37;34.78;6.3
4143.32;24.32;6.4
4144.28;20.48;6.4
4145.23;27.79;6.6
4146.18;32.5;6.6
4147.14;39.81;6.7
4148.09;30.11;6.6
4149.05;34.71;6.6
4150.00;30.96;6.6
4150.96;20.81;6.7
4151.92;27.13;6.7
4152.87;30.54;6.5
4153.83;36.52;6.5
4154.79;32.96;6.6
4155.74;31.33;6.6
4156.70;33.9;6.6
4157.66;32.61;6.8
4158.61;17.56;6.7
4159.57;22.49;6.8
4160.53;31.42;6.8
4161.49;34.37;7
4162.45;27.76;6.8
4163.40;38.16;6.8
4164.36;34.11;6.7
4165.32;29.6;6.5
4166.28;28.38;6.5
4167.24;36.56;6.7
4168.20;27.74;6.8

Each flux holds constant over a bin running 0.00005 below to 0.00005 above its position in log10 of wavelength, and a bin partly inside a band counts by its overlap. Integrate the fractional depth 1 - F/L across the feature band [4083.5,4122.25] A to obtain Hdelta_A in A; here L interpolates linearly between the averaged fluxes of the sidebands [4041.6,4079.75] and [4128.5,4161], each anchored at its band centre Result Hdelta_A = -2.8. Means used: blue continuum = 31.1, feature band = 32.8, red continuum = 30.1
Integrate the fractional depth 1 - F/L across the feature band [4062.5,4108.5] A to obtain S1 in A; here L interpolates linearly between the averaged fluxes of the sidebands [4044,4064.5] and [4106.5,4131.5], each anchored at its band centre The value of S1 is 3.1 A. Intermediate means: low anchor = 33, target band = 30.8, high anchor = 33.1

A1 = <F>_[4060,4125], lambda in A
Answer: 31.6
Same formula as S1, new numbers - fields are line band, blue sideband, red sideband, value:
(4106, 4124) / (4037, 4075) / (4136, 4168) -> -2.0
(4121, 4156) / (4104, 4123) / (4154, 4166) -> 1.9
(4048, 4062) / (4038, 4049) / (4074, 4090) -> -1.4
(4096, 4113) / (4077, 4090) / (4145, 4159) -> 0.8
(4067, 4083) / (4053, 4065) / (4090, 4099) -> 2.4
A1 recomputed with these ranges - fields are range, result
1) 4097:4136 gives 31.4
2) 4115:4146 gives 31.5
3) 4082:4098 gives 35.5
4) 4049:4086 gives 31.4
